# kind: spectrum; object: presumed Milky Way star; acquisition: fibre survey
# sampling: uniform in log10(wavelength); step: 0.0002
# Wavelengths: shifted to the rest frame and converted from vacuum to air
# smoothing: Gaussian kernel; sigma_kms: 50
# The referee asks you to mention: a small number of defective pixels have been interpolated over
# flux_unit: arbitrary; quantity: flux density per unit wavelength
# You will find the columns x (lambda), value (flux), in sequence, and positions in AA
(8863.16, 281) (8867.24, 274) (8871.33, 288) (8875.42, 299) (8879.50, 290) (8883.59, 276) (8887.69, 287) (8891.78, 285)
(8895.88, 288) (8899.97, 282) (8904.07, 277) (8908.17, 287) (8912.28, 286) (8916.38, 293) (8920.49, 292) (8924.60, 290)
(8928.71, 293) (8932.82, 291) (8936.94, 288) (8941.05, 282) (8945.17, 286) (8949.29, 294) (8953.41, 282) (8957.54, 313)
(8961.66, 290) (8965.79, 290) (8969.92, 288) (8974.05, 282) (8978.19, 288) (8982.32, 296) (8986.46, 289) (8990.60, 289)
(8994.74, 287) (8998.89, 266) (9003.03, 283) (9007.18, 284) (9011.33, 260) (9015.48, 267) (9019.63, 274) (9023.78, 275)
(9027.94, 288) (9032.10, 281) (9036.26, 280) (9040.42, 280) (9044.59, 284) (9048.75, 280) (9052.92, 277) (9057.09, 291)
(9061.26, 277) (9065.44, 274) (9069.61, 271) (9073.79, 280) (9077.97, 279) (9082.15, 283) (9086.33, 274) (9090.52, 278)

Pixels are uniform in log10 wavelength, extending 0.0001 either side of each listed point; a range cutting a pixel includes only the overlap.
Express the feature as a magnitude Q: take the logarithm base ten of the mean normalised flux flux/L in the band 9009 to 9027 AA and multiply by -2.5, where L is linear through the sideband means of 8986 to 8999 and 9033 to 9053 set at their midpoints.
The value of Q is 0.05 mag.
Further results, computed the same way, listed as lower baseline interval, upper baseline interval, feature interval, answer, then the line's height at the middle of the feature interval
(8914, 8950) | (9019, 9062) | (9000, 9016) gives 0.04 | 284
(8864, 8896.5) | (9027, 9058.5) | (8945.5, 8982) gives -0.03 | 284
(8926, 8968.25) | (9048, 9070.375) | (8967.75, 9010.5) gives 0.01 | 286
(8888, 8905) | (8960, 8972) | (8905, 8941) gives -0.01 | 286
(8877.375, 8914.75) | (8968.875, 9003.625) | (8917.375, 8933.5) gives -0.03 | 285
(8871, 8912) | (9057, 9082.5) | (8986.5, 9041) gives 0.01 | 281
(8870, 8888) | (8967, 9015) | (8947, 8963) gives -0.04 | 284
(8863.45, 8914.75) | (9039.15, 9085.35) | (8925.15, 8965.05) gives -0.03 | 283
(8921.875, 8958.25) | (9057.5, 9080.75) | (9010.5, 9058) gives 0.01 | 281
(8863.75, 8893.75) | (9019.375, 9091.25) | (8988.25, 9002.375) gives 0.00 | 281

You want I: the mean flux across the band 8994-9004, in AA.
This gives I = 277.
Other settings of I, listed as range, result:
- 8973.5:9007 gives 285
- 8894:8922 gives 286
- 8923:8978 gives 290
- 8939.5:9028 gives 284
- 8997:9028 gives 274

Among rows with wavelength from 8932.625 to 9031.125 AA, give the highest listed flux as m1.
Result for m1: 313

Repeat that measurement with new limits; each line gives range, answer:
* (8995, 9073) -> 291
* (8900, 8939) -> 293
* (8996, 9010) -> 284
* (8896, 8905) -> 282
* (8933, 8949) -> 288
